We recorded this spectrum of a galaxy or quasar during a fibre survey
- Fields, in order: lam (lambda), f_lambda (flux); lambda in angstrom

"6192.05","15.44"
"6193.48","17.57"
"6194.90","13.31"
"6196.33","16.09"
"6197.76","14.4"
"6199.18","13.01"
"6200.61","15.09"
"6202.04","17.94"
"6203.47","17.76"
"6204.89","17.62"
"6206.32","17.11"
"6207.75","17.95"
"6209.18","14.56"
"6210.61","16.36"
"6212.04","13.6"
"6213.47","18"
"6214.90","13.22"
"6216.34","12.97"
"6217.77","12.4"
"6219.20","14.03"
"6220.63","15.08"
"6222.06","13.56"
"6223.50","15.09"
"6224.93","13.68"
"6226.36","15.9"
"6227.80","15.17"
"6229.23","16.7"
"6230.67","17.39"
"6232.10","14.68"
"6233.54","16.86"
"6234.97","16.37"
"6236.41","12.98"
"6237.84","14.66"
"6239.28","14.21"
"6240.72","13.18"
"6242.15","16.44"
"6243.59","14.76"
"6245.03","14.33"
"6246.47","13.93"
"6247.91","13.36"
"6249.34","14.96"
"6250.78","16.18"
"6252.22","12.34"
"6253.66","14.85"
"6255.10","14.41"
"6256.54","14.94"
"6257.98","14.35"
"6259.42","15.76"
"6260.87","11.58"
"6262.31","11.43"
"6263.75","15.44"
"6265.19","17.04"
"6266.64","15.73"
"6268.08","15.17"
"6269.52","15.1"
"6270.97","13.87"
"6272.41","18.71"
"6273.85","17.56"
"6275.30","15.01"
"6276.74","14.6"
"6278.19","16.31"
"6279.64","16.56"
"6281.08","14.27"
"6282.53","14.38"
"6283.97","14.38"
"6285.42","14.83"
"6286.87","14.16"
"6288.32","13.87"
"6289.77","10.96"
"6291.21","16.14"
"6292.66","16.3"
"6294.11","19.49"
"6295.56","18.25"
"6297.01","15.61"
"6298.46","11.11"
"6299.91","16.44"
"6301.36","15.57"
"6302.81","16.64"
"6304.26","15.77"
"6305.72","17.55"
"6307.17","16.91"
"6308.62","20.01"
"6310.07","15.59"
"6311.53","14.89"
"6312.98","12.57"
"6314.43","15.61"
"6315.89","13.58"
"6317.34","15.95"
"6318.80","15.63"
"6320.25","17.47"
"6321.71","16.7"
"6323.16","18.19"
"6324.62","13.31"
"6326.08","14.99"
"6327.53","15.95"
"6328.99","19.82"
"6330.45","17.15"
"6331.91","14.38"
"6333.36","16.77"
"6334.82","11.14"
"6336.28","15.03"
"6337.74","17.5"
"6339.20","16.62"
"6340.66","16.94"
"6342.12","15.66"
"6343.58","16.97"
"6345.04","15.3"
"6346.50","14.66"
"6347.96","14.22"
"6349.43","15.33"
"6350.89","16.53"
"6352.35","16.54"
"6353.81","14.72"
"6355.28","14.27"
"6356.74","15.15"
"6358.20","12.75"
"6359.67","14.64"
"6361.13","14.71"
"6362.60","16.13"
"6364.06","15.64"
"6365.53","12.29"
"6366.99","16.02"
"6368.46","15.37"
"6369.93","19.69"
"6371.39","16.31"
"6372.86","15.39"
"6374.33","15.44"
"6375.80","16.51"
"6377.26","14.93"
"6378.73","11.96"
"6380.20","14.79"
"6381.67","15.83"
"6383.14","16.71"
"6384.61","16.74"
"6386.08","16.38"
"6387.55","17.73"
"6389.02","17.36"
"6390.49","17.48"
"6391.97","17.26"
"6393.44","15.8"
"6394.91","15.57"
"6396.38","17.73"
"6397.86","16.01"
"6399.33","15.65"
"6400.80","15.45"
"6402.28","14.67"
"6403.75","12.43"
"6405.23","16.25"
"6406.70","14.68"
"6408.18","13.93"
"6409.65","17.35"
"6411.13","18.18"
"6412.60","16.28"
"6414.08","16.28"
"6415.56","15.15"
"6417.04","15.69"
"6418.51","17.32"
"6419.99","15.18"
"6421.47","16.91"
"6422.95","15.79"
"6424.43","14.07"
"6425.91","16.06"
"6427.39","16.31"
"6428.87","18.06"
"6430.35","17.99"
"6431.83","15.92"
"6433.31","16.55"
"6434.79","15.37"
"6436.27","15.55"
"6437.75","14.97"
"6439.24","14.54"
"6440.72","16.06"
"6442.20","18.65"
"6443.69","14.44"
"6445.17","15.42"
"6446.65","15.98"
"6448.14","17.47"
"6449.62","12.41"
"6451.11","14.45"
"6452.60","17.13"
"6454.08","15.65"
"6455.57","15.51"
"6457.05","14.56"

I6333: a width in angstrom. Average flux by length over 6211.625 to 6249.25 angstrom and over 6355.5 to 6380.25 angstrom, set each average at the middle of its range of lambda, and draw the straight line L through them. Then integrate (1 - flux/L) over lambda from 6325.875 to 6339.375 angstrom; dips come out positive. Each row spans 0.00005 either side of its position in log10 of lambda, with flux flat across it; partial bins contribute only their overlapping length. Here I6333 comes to -0.8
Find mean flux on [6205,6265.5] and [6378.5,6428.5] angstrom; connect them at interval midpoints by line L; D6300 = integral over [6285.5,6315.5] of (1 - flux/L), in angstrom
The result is -0.7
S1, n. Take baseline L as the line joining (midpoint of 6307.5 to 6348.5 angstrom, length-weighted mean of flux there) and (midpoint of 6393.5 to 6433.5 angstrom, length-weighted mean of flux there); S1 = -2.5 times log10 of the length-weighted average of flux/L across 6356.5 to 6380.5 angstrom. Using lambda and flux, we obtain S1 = 0.05 mag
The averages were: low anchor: 15.8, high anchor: 16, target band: 15.2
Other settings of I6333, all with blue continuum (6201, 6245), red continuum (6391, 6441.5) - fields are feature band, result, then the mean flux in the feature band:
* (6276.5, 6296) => 0.3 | 15.3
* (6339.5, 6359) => 0.5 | 15.3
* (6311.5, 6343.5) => -0.2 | 15.8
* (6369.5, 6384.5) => 0.1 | 15.7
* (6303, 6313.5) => -0.5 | 16.3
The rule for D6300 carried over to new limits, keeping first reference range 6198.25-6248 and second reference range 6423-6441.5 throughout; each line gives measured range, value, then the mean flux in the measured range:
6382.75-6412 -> -0.6 angstrom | 16.2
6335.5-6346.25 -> -0.4 angstrom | 16.2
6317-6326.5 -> -0.3 angstrom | 16.1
